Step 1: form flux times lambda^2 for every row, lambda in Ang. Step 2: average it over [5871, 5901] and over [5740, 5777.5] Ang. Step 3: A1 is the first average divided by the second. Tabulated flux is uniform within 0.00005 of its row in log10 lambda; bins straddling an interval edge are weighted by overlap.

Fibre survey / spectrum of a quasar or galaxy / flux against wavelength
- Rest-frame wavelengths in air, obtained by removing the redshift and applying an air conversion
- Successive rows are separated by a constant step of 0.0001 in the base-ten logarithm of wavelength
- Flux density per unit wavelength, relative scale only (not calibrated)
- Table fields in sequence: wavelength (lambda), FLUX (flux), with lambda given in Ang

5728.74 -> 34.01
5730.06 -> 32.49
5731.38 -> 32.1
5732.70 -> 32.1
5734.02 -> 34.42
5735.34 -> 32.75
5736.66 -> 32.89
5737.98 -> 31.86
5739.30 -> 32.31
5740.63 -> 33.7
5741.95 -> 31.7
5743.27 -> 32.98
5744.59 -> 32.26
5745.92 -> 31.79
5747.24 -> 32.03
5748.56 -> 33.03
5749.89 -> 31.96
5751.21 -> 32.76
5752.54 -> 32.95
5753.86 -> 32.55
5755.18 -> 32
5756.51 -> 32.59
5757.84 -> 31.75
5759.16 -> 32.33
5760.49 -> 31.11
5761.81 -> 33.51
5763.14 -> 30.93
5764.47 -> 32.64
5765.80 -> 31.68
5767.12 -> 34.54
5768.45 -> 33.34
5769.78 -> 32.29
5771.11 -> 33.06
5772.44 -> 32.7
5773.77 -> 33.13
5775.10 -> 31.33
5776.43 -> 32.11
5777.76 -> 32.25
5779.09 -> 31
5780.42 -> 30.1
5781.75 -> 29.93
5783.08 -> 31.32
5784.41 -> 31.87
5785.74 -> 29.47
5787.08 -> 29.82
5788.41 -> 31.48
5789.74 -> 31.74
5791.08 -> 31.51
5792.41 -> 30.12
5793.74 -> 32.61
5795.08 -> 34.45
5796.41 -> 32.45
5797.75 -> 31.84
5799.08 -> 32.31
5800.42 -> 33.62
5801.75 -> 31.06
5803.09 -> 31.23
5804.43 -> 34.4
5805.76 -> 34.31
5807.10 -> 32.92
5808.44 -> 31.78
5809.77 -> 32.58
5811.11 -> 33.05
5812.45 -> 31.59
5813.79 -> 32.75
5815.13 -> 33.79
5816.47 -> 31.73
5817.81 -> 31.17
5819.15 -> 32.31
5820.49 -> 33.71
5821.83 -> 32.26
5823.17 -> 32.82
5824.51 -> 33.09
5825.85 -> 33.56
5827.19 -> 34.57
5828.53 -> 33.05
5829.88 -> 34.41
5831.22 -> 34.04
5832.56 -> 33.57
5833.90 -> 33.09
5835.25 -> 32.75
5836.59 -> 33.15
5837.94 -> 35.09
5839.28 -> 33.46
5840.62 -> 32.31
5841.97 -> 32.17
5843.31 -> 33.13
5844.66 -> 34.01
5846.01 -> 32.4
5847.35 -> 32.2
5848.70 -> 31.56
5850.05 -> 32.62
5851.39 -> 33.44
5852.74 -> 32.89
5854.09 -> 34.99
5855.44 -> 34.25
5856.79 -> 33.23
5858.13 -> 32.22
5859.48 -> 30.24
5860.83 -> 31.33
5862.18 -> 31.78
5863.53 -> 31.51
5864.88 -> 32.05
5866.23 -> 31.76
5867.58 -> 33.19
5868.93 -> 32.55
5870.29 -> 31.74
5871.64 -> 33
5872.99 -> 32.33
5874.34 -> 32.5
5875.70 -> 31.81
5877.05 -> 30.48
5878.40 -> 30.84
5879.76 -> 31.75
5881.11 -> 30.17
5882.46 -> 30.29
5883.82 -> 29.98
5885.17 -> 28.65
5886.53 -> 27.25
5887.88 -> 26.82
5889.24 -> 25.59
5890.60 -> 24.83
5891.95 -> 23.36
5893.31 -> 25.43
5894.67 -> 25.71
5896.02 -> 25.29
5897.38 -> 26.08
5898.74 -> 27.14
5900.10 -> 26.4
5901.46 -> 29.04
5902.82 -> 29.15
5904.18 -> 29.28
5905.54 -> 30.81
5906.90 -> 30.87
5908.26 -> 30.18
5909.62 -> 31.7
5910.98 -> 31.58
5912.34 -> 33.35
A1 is 0.9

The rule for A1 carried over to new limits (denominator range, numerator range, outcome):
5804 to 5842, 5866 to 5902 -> 0.89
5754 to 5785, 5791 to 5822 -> 1.03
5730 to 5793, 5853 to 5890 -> 1.01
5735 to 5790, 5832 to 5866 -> 1.05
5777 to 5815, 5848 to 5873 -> 1.04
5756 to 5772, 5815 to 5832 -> 1.04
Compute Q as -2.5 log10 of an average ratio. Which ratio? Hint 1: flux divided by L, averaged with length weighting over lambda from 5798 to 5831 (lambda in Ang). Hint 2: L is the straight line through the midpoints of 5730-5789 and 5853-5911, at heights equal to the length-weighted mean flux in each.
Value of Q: -0.06 mag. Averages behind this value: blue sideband 32.1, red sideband 30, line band 32.8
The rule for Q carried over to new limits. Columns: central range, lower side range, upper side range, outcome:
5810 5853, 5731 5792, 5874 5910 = -0.10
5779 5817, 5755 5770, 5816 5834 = 0.03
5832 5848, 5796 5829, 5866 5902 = -0.06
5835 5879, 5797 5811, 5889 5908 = -0.10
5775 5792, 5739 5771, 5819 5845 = 0.06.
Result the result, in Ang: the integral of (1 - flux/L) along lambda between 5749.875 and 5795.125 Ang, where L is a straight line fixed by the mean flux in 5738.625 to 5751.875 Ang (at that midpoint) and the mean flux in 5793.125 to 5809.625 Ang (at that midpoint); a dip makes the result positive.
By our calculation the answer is 0.9 Ang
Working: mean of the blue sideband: 32.4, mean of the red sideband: 32.7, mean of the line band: 31.9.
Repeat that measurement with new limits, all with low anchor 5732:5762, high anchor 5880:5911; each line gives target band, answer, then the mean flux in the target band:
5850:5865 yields -1.7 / 32.6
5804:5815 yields -0.8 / 32.9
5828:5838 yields -1.2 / 33.5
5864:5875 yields -1.4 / 32.4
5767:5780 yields -0.3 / 32.4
